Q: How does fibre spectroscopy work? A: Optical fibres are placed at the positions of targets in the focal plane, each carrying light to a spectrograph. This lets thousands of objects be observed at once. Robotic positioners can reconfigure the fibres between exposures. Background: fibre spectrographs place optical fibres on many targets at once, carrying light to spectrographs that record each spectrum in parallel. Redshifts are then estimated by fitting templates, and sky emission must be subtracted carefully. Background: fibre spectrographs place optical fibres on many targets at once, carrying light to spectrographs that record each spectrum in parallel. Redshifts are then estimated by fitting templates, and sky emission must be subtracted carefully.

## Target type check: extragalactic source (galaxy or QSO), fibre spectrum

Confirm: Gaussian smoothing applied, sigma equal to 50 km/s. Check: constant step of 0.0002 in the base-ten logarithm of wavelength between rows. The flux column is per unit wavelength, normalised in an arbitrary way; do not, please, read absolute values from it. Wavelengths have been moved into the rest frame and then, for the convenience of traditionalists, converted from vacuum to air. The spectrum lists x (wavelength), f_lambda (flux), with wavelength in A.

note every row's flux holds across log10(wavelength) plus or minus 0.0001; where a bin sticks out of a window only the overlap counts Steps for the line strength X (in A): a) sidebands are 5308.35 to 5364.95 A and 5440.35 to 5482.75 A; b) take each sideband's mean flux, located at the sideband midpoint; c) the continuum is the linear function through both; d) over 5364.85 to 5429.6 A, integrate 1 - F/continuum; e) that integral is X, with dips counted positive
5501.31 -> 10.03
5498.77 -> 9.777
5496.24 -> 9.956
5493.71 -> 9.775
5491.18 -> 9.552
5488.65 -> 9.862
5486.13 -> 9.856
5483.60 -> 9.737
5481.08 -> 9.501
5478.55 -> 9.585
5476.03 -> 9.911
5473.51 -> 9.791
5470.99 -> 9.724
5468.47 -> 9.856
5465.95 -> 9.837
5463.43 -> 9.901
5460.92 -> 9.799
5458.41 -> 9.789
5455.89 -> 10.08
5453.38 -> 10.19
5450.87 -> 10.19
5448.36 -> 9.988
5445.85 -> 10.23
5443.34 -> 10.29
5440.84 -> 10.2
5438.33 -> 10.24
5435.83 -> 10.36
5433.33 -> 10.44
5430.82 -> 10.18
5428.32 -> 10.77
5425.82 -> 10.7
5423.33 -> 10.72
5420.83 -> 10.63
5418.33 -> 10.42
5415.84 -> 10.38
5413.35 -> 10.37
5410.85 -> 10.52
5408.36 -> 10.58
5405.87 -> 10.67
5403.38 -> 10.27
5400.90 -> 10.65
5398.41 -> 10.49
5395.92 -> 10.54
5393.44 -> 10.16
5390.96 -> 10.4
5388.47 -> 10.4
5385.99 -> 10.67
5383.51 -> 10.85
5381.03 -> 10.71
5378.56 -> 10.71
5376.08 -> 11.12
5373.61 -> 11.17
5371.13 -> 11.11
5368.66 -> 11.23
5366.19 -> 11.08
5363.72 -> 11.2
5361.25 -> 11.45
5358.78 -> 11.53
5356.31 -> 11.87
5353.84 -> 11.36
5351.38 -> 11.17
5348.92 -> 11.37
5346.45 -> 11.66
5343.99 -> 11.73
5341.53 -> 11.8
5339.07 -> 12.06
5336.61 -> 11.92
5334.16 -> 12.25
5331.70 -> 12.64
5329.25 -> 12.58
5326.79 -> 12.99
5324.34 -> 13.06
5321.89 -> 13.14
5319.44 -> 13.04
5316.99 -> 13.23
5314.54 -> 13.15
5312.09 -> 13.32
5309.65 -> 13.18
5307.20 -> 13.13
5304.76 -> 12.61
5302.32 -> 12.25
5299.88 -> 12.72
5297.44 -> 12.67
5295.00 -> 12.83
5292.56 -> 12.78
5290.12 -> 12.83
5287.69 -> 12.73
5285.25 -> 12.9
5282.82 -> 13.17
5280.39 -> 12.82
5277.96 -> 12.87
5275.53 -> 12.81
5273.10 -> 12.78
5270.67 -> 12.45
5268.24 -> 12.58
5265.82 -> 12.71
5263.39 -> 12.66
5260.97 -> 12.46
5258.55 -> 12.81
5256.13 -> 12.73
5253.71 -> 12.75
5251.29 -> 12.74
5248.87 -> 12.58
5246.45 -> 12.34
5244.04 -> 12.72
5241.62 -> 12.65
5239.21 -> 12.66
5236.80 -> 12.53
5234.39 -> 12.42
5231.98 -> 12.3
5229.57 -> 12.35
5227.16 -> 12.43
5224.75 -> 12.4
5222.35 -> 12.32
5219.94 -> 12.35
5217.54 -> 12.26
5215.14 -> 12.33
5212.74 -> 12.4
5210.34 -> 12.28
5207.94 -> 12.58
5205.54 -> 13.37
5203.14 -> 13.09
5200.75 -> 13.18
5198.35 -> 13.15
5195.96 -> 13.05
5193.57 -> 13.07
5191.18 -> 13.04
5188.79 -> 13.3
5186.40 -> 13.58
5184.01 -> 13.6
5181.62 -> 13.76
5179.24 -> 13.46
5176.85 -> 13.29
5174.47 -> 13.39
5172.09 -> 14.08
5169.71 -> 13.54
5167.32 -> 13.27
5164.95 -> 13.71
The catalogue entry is 2.6 A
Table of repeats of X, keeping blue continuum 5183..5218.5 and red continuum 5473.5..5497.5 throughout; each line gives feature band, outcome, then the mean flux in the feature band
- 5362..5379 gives -0.11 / 11.1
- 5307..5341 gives -3.63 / 12.8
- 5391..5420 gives 0.52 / 10.5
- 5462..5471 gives 0.11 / 9.84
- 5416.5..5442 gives -0.20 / 10.5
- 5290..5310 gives -1.56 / 12.8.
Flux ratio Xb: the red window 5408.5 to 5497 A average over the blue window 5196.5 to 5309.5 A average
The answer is 0.80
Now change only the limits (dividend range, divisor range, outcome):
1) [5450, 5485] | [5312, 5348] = 0.79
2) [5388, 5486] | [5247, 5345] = 0.80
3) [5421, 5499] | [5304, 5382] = 0.84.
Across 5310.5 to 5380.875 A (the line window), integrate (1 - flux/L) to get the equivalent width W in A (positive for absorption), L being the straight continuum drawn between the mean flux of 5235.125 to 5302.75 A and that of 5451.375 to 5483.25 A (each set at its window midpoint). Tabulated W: -2.1 A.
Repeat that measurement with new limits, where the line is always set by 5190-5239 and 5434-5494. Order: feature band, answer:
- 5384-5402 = 0.37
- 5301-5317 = -1.85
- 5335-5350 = -0.69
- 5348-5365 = -0.49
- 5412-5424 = -0.07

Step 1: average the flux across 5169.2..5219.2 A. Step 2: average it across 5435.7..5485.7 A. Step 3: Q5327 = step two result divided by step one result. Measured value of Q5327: 0.8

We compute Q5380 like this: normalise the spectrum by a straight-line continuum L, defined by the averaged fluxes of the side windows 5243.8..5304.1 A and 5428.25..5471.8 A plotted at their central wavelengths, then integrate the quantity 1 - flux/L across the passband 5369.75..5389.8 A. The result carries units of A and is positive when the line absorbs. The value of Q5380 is 0.54 A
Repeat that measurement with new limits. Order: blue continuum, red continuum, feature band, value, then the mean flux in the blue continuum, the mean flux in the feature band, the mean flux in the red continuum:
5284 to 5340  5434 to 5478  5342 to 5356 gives 0.7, 12.8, 11.5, 10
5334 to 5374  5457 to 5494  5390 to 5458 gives 0.7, 11.5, 10.4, 9.77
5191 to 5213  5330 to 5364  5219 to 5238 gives 0.5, 12.9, 12.4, 11.7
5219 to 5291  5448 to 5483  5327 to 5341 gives -0.9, 12.6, 12.3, 9.86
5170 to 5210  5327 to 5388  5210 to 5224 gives 0.7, 13.3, 12.3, 11.5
